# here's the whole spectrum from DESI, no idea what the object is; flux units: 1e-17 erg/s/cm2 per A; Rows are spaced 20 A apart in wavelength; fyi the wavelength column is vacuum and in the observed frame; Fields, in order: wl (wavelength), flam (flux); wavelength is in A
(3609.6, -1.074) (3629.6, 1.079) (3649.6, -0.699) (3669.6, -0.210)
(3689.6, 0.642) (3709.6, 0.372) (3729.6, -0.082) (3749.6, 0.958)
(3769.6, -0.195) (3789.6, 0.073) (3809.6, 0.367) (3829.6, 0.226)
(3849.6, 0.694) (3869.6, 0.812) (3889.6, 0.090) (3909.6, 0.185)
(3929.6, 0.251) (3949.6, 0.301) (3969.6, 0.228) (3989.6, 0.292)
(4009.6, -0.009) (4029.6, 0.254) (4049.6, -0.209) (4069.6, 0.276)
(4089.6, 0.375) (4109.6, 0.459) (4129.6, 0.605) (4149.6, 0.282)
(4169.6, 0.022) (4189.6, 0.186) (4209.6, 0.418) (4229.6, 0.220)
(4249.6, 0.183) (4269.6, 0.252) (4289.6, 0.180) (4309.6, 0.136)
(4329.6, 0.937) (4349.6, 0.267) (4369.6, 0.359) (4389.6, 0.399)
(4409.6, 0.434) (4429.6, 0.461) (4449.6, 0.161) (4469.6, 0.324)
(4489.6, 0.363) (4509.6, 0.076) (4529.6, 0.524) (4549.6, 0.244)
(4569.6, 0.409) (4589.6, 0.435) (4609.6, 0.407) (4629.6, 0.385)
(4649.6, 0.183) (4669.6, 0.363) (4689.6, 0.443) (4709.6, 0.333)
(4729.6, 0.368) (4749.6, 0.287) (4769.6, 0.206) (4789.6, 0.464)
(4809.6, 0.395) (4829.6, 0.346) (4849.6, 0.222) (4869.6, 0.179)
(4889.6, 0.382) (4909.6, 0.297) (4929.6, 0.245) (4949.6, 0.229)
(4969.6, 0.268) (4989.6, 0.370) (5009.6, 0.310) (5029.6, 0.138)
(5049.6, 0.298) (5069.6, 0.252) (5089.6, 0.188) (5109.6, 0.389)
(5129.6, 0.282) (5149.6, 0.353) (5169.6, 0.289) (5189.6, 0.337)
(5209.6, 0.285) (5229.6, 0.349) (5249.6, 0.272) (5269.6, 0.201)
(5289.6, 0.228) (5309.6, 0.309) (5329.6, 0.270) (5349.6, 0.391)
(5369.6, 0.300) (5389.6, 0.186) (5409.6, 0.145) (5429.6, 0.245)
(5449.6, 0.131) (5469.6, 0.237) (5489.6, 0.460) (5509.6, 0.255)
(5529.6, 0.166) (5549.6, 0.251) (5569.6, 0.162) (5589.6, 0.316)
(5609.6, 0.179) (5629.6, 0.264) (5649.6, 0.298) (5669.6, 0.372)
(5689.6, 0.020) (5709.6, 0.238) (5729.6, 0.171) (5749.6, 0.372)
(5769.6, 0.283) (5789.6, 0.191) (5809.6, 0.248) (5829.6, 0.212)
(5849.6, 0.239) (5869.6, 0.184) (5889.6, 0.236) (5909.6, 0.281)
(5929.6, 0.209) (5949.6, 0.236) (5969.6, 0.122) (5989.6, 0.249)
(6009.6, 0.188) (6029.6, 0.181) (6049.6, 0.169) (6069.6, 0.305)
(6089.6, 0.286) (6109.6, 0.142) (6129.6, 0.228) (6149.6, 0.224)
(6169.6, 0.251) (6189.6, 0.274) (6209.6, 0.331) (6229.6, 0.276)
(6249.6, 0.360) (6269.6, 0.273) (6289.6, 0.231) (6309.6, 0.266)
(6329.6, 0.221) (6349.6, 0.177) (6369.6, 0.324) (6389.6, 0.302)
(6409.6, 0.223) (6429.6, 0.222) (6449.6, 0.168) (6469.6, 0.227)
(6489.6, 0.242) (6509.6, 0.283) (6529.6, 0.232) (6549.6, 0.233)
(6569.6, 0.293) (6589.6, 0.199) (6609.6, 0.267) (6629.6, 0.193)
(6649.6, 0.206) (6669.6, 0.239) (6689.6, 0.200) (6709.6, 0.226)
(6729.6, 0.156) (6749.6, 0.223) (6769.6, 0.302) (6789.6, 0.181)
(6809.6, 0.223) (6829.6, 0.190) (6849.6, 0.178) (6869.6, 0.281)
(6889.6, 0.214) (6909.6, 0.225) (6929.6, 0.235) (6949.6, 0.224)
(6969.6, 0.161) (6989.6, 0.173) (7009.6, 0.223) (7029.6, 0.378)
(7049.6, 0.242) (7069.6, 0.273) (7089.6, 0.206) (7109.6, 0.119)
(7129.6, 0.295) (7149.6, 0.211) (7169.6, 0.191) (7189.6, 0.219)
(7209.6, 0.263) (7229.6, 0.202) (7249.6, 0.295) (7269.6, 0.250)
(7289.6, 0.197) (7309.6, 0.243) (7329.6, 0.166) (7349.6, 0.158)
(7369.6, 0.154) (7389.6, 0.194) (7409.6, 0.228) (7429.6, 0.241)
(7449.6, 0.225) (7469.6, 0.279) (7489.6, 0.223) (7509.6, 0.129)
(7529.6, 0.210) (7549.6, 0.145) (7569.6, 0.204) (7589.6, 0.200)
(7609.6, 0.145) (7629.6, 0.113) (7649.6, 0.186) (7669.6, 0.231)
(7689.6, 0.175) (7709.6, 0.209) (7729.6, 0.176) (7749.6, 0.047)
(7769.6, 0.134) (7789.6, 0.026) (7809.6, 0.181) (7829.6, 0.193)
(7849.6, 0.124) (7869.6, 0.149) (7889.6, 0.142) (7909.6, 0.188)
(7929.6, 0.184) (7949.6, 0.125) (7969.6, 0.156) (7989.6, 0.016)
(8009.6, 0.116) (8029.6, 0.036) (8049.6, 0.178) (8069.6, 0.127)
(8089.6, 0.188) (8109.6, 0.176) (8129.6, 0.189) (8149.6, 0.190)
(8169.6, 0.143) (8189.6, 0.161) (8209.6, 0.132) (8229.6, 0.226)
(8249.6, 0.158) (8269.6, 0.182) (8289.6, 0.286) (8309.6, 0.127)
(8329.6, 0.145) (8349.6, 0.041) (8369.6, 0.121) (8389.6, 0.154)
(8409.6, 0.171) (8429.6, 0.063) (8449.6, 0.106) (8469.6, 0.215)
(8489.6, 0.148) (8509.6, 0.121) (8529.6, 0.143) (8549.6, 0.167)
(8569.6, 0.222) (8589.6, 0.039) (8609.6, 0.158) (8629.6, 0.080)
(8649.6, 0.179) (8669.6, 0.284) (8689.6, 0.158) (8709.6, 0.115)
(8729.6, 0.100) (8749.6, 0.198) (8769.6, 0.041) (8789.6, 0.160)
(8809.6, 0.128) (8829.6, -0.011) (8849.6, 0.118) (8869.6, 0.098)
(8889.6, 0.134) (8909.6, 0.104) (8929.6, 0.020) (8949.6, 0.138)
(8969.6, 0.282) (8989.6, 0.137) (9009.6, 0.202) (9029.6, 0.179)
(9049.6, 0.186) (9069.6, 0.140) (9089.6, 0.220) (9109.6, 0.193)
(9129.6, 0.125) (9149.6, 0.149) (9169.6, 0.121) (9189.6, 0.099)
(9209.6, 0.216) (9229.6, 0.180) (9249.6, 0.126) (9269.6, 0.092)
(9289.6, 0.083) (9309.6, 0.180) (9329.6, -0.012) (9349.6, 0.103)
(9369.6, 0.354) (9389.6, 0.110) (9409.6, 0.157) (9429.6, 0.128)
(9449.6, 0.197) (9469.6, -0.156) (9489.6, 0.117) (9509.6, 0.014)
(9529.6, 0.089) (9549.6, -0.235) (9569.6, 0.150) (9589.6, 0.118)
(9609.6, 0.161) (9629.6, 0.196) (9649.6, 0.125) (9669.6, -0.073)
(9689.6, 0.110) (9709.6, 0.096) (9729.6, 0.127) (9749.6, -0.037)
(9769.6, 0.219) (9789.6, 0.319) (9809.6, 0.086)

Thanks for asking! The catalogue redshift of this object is 0.072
